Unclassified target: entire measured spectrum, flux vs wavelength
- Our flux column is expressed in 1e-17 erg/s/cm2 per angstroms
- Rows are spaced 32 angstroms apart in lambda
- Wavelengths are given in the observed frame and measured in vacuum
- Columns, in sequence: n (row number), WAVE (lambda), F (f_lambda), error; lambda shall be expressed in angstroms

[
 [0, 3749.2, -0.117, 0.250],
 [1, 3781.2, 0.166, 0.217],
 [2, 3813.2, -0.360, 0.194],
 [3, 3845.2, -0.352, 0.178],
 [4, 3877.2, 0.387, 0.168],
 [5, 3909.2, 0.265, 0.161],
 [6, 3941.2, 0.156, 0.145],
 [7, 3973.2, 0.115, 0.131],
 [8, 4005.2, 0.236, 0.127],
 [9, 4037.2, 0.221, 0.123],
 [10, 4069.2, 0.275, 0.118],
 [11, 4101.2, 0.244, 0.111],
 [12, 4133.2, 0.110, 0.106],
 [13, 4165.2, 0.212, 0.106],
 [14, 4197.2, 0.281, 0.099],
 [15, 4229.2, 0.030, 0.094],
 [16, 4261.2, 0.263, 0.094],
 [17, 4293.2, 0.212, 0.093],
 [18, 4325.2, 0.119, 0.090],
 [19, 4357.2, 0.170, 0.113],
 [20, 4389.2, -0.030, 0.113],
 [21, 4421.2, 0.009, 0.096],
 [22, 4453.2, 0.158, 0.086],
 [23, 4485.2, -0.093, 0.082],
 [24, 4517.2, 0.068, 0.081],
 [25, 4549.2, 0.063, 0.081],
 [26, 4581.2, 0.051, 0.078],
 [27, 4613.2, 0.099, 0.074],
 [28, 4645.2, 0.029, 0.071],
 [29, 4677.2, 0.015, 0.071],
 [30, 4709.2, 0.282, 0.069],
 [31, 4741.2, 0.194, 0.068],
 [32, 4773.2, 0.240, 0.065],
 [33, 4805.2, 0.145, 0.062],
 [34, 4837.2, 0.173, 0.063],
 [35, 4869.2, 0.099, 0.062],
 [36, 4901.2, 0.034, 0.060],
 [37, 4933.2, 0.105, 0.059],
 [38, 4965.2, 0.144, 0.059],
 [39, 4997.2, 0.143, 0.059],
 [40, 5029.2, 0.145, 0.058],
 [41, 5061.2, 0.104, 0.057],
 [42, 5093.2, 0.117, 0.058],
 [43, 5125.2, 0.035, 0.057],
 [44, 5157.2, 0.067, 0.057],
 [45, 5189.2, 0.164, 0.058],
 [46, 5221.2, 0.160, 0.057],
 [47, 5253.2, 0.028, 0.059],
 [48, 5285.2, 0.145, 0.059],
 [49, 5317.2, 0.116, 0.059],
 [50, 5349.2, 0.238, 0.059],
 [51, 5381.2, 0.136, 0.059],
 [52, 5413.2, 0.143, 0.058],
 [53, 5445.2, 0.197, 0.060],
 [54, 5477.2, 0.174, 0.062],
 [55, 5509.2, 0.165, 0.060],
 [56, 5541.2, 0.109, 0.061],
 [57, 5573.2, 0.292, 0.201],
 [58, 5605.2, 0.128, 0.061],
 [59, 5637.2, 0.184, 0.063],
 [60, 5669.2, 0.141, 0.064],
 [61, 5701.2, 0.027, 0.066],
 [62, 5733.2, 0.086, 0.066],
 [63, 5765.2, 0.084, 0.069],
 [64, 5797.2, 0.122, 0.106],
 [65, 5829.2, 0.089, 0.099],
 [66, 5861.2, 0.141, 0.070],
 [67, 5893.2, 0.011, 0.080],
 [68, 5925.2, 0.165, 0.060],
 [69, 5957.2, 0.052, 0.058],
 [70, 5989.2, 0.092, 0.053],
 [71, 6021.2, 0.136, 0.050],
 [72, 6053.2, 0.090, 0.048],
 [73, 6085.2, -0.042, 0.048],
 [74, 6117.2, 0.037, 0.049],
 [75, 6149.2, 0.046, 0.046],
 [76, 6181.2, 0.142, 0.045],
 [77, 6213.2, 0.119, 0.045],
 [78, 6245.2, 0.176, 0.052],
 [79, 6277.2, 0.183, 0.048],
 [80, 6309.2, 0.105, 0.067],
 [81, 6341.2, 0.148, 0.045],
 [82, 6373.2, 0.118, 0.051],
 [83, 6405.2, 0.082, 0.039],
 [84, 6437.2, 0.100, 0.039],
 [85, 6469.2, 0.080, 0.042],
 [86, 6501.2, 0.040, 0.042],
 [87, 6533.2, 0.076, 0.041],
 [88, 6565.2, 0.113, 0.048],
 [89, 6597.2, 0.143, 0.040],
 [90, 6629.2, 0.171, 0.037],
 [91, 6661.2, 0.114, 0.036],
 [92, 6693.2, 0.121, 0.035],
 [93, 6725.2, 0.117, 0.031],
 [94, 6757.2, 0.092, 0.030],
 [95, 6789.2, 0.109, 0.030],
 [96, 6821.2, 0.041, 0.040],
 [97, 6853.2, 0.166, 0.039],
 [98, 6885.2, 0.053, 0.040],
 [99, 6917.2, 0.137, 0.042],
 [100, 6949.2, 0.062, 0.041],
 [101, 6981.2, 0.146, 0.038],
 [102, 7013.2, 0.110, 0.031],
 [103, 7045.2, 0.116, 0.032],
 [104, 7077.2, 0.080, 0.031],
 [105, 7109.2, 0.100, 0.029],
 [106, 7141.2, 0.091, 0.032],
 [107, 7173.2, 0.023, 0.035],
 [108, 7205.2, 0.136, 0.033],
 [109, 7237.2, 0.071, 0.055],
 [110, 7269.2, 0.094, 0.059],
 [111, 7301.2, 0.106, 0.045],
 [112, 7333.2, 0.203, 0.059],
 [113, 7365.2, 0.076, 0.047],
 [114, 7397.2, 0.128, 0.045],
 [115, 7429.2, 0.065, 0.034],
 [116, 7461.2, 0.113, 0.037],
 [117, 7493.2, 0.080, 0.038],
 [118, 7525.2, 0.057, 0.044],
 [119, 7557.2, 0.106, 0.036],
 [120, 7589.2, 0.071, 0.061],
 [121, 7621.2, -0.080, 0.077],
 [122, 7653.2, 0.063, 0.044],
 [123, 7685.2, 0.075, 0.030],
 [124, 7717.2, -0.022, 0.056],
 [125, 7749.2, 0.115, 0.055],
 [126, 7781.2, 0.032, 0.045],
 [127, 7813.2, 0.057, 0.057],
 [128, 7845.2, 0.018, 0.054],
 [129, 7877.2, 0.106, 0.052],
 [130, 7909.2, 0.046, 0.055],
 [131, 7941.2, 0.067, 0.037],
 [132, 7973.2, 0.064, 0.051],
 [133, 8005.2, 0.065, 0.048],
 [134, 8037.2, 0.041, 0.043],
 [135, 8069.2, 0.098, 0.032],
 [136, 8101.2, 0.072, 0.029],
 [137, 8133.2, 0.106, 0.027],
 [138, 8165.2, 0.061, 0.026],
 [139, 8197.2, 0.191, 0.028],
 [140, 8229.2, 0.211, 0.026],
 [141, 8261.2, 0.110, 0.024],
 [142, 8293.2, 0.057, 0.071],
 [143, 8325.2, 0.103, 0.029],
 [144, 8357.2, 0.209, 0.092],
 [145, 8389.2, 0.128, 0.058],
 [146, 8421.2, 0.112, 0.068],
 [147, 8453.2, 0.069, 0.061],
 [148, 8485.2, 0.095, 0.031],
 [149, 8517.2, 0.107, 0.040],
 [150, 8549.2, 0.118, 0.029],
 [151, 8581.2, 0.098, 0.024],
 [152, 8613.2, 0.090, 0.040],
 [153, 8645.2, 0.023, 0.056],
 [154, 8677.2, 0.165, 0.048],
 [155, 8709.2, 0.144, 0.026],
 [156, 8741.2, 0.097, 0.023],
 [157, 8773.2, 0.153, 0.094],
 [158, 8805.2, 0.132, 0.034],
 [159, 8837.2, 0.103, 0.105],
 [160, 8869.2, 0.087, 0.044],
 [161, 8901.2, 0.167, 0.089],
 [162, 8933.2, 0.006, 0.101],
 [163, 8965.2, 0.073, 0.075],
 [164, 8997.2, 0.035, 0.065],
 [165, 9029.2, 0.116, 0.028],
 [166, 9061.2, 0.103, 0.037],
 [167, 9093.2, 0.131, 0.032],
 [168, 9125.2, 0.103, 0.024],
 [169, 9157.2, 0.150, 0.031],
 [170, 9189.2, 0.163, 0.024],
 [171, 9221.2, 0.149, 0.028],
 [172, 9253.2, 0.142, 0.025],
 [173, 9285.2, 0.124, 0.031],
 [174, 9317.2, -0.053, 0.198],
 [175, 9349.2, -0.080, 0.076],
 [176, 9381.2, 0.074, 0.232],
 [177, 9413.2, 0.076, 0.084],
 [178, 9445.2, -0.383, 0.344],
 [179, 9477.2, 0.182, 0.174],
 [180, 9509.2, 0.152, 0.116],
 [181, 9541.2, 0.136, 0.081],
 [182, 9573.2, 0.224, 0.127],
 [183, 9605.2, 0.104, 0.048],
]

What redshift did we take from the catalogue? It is 1.20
